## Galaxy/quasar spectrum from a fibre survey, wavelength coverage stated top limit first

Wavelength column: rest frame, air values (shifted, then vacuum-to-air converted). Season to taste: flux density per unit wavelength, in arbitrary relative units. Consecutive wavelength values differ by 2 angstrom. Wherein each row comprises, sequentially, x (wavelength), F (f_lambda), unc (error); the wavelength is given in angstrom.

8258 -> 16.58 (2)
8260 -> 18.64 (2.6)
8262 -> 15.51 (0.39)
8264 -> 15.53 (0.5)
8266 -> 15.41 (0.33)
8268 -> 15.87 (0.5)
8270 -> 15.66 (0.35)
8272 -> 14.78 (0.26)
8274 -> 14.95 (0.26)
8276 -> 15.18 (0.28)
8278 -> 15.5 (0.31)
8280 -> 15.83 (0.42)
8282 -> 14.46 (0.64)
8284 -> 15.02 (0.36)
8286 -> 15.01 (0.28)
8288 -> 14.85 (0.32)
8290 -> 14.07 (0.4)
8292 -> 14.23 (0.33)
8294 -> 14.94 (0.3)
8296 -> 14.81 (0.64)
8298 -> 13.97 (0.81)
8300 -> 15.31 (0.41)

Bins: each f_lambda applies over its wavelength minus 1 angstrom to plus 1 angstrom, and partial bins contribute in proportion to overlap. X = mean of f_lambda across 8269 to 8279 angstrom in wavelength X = 15.2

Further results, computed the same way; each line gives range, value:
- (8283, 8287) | 15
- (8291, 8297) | 14.7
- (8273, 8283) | 15.2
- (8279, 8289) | 15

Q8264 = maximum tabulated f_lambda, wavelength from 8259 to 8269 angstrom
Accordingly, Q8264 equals 18.64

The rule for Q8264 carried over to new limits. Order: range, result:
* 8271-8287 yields 15.83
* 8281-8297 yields 15.02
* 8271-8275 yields 14.95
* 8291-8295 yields 14.94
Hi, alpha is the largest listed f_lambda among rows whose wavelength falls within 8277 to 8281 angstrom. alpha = 15.83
